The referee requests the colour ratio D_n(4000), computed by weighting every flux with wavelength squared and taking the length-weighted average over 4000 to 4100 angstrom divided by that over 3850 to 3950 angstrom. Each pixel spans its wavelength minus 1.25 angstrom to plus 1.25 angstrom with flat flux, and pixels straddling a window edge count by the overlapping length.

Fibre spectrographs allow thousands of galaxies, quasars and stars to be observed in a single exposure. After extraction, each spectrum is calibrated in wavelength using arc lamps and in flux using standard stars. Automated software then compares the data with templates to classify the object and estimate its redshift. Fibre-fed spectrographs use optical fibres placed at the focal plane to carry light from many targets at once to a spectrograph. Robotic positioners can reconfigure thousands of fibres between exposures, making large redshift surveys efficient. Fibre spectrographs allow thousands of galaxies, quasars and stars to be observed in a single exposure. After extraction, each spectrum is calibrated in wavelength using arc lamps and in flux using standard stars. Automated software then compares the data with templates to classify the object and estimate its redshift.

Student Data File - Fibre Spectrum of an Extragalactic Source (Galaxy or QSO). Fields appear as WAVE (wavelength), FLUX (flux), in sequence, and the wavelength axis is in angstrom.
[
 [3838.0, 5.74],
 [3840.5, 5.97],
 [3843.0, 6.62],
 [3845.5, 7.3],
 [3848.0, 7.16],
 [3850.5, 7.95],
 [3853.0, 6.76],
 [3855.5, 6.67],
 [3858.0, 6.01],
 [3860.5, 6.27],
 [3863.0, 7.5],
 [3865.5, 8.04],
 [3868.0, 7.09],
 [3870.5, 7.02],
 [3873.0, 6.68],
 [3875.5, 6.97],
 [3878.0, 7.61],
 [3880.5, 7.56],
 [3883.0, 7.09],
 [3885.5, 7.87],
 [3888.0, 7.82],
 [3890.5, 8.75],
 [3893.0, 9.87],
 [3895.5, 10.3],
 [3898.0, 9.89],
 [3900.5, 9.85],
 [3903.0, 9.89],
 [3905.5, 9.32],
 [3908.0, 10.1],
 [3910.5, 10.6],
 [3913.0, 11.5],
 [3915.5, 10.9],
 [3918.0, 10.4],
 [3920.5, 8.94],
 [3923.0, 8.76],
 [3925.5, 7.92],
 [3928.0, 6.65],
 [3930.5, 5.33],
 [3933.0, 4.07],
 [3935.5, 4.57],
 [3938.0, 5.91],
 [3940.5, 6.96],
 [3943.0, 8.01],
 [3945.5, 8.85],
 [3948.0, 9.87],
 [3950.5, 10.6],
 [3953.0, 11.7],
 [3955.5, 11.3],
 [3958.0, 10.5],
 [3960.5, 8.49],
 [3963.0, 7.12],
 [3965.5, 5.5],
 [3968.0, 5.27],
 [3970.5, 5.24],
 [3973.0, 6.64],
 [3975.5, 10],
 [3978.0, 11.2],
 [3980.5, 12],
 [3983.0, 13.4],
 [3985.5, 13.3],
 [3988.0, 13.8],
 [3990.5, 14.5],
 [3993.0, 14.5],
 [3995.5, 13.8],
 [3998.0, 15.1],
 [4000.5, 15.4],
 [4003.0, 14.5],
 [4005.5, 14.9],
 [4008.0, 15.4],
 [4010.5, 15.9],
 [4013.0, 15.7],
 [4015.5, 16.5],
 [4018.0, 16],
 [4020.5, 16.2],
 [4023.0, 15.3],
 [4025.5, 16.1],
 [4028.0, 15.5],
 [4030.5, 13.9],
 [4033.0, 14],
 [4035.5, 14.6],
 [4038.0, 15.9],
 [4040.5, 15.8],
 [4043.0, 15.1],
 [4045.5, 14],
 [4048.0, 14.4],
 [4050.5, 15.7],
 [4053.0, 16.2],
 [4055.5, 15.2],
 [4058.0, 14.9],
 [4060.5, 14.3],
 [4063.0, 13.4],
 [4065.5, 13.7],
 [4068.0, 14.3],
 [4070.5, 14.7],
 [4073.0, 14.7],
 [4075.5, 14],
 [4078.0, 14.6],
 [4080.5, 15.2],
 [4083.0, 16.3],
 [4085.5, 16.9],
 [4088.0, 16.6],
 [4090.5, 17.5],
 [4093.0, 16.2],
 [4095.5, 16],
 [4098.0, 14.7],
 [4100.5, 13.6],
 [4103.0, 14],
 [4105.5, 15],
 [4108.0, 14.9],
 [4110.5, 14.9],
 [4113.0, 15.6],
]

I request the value 2.04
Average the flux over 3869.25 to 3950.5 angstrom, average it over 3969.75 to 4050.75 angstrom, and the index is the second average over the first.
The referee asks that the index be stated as 1.7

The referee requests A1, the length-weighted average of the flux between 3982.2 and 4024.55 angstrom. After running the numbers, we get 15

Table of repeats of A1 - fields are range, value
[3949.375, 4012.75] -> 11.7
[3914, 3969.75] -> 8.06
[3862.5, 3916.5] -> 8.74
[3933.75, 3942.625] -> 5.93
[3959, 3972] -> 6.41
